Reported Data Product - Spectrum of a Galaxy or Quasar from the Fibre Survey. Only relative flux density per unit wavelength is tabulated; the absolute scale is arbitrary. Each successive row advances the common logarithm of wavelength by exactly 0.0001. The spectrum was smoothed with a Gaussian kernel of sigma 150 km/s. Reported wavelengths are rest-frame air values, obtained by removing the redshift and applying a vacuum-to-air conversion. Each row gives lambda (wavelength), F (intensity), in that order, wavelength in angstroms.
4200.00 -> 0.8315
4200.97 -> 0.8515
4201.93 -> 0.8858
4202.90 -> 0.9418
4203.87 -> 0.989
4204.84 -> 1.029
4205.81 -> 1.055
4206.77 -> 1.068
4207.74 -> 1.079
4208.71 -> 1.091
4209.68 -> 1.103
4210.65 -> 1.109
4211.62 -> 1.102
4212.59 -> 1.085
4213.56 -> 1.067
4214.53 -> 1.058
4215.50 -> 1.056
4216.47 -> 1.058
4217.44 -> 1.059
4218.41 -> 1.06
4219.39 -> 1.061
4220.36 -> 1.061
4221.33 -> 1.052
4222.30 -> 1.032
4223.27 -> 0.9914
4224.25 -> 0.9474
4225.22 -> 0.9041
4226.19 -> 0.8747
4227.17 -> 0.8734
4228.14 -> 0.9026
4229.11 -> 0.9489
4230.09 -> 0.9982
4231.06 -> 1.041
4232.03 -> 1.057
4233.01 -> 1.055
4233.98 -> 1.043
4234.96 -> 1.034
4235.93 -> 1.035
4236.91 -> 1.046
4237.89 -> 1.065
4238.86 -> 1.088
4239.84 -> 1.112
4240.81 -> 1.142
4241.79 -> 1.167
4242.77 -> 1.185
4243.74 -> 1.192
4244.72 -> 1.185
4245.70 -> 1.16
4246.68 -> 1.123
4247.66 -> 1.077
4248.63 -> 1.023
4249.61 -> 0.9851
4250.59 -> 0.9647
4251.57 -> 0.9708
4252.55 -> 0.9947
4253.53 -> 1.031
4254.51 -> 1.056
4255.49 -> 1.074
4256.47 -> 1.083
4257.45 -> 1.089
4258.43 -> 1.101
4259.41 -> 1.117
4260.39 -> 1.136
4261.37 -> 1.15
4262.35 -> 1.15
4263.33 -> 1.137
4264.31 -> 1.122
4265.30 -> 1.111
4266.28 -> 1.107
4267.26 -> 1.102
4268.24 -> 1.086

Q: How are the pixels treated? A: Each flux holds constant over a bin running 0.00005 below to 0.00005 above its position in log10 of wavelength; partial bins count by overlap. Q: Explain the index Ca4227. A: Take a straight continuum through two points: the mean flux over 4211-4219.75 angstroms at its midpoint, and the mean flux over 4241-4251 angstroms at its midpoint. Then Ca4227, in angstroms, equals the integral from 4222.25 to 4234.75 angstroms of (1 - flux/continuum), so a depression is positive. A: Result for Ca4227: 1.3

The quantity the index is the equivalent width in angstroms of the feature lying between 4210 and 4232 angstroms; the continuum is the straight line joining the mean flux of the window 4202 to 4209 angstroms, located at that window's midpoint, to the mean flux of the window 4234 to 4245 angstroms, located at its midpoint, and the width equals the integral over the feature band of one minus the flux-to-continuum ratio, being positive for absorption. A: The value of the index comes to 0.9 angstroms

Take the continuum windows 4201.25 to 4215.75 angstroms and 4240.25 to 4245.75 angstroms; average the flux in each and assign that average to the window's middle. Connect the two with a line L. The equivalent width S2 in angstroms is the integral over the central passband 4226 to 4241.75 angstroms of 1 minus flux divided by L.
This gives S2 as 1.6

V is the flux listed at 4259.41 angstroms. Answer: 1.117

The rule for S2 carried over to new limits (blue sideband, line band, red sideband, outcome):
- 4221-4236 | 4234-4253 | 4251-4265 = -0.83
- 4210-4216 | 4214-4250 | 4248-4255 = -0.19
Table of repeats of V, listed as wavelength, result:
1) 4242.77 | 1.185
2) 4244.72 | 1.185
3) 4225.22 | 0.9041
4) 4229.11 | 0.9489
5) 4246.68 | 1.123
